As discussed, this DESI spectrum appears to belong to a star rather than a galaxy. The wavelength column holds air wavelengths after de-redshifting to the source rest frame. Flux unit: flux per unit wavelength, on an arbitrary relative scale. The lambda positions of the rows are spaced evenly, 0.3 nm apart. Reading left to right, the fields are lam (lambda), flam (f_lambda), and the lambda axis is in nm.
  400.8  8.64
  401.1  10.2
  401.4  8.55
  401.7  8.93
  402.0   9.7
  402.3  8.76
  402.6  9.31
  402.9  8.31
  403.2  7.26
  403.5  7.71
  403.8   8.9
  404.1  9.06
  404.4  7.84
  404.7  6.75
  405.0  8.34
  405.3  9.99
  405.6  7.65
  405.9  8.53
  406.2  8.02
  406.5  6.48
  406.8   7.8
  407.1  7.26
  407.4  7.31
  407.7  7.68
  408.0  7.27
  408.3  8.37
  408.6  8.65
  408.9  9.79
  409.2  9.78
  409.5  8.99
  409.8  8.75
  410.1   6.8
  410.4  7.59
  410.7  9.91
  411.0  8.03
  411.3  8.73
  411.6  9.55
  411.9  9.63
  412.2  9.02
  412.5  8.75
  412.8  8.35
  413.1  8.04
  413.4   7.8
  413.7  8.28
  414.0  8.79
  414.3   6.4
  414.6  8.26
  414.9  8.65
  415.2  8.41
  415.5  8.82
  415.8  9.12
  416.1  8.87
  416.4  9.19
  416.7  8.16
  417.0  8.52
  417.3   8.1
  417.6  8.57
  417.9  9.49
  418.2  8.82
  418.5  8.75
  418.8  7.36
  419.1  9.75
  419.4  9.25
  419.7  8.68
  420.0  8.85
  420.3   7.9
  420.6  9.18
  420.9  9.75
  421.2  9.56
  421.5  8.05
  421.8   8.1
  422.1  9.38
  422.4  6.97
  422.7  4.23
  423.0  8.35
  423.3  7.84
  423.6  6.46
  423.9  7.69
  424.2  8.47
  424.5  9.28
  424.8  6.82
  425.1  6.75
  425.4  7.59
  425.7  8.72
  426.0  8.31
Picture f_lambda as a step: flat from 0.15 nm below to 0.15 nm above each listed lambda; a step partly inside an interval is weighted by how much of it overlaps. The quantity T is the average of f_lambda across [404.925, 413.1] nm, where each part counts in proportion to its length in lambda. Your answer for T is 8.4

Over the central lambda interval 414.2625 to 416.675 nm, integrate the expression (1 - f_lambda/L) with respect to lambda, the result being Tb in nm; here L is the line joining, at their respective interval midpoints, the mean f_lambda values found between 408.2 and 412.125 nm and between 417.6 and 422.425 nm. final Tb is 0.07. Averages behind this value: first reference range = 8.82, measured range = 8.55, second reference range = 8.78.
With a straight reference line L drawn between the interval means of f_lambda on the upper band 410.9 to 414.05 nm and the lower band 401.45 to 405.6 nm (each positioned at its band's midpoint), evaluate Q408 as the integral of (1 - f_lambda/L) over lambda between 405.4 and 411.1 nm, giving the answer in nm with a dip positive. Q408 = 0.276 nm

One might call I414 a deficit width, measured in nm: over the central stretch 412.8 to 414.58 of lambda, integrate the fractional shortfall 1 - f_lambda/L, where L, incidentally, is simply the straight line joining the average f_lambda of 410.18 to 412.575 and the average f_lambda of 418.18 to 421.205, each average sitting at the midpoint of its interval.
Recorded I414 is 0.18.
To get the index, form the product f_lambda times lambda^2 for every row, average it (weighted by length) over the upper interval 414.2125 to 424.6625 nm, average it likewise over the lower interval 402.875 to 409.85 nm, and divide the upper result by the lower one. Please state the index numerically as 1.09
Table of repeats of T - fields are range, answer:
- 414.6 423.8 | 8.43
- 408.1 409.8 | 9.03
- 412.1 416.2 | 8.38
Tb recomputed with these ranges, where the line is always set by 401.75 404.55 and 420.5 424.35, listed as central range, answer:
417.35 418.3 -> -0.088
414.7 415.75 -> -0.059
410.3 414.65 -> -0.110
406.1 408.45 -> 0.256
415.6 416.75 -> -0.102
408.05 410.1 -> -0.104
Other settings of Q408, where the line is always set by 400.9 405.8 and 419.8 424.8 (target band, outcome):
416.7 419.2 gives -0.126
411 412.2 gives -0.106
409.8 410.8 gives 0.035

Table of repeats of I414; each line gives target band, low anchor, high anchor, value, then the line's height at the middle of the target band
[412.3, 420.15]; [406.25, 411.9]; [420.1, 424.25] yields -0.40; 8.13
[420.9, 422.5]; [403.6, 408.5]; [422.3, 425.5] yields -0.26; 7.39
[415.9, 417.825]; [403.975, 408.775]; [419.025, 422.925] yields -0.08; 8.28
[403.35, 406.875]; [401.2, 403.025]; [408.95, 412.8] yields 0.32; 8.91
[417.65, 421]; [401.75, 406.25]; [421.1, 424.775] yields -0.40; 7.93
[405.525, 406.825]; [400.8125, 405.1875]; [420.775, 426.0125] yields 0.12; 8.46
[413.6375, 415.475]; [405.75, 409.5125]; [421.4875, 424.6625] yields -0.06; 7.93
